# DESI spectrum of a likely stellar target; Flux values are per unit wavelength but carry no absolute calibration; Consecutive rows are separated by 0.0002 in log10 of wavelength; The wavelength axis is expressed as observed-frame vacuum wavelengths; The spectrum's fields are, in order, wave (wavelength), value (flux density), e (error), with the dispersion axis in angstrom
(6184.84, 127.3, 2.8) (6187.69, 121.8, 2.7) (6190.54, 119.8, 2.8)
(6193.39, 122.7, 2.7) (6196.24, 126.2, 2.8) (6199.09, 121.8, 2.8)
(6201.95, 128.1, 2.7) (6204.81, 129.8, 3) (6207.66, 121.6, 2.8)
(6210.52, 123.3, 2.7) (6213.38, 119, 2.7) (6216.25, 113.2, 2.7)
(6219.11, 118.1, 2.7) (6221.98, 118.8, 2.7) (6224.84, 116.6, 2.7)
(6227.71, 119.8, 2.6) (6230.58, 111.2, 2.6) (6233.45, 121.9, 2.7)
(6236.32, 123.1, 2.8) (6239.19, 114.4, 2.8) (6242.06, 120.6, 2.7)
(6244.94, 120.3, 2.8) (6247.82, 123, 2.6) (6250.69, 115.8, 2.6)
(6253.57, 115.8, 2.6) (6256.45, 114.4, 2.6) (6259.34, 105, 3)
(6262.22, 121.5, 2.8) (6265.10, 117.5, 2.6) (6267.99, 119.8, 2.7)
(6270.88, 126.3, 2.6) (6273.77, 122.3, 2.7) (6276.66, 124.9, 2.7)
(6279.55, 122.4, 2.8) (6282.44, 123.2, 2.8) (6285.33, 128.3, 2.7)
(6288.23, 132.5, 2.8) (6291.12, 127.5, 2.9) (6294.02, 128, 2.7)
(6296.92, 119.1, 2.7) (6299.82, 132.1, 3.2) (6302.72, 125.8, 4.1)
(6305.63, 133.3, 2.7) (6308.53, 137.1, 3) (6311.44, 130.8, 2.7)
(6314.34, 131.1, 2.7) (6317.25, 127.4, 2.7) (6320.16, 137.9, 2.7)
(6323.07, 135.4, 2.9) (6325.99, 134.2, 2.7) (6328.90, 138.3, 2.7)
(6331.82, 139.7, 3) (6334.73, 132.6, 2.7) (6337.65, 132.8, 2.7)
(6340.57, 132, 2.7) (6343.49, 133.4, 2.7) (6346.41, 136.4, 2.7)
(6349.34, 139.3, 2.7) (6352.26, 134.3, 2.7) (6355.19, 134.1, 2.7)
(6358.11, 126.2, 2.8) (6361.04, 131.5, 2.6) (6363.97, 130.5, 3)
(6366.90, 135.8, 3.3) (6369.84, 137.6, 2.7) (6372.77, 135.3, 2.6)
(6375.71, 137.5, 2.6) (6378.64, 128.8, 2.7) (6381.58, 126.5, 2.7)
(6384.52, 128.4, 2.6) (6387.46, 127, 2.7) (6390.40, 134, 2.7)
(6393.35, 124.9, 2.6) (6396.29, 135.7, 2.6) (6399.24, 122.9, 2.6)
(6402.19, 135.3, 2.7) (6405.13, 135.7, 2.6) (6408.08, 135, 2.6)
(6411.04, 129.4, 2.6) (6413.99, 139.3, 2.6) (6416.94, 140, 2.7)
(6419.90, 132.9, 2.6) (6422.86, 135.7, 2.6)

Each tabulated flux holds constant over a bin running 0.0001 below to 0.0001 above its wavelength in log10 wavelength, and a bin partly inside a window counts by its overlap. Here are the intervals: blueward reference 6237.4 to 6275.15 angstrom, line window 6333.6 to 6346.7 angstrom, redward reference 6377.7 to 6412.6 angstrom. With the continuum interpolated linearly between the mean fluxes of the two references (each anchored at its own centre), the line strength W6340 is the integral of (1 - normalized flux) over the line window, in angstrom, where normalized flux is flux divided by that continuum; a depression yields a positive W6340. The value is -0.8 angstrom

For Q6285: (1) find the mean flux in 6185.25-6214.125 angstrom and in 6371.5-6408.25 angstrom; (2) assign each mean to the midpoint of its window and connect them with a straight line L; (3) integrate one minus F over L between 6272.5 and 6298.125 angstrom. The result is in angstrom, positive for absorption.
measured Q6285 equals 0.33 angstrom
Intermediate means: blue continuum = 124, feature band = 125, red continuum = 131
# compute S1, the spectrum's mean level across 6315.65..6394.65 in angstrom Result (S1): 133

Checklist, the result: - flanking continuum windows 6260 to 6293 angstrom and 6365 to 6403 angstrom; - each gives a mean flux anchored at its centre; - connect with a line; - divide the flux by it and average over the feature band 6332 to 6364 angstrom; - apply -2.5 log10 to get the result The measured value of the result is -0.04 mag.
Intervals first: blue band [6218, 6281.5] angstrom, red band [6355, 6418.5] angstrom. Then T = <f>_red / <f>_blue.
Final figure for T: 1.1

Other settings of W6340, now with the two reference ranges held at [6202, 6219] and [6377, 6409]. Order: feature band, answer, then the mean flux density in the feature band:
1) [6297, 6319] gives -0.7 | 130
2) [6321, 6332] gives -0.8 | 137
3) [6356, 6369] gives -0.3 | 131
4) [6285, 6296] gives -0.3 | 129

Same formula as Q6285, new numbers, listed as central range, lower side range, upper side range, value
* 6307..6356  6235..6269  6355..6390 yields -3.0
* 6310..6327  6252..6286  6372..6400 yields -1.2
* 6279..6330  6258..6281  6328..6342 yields -0.9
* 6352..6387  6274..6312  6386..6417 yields -0.3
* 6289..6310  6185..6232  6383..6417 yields -0.5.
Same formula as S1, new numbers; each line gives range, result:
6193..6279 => 120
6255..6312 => 124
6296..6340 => 133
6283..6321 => 130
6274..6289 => 126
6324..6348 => 135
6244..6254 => 119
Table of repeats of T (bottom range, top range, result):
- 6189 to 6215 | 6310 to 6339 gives 1.09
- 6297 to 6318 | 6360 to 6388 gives 1.01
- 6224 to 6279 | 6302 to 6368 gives 1.12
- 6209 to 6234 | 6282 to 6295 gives 1.09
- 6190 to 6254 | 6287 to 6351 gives 1.10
